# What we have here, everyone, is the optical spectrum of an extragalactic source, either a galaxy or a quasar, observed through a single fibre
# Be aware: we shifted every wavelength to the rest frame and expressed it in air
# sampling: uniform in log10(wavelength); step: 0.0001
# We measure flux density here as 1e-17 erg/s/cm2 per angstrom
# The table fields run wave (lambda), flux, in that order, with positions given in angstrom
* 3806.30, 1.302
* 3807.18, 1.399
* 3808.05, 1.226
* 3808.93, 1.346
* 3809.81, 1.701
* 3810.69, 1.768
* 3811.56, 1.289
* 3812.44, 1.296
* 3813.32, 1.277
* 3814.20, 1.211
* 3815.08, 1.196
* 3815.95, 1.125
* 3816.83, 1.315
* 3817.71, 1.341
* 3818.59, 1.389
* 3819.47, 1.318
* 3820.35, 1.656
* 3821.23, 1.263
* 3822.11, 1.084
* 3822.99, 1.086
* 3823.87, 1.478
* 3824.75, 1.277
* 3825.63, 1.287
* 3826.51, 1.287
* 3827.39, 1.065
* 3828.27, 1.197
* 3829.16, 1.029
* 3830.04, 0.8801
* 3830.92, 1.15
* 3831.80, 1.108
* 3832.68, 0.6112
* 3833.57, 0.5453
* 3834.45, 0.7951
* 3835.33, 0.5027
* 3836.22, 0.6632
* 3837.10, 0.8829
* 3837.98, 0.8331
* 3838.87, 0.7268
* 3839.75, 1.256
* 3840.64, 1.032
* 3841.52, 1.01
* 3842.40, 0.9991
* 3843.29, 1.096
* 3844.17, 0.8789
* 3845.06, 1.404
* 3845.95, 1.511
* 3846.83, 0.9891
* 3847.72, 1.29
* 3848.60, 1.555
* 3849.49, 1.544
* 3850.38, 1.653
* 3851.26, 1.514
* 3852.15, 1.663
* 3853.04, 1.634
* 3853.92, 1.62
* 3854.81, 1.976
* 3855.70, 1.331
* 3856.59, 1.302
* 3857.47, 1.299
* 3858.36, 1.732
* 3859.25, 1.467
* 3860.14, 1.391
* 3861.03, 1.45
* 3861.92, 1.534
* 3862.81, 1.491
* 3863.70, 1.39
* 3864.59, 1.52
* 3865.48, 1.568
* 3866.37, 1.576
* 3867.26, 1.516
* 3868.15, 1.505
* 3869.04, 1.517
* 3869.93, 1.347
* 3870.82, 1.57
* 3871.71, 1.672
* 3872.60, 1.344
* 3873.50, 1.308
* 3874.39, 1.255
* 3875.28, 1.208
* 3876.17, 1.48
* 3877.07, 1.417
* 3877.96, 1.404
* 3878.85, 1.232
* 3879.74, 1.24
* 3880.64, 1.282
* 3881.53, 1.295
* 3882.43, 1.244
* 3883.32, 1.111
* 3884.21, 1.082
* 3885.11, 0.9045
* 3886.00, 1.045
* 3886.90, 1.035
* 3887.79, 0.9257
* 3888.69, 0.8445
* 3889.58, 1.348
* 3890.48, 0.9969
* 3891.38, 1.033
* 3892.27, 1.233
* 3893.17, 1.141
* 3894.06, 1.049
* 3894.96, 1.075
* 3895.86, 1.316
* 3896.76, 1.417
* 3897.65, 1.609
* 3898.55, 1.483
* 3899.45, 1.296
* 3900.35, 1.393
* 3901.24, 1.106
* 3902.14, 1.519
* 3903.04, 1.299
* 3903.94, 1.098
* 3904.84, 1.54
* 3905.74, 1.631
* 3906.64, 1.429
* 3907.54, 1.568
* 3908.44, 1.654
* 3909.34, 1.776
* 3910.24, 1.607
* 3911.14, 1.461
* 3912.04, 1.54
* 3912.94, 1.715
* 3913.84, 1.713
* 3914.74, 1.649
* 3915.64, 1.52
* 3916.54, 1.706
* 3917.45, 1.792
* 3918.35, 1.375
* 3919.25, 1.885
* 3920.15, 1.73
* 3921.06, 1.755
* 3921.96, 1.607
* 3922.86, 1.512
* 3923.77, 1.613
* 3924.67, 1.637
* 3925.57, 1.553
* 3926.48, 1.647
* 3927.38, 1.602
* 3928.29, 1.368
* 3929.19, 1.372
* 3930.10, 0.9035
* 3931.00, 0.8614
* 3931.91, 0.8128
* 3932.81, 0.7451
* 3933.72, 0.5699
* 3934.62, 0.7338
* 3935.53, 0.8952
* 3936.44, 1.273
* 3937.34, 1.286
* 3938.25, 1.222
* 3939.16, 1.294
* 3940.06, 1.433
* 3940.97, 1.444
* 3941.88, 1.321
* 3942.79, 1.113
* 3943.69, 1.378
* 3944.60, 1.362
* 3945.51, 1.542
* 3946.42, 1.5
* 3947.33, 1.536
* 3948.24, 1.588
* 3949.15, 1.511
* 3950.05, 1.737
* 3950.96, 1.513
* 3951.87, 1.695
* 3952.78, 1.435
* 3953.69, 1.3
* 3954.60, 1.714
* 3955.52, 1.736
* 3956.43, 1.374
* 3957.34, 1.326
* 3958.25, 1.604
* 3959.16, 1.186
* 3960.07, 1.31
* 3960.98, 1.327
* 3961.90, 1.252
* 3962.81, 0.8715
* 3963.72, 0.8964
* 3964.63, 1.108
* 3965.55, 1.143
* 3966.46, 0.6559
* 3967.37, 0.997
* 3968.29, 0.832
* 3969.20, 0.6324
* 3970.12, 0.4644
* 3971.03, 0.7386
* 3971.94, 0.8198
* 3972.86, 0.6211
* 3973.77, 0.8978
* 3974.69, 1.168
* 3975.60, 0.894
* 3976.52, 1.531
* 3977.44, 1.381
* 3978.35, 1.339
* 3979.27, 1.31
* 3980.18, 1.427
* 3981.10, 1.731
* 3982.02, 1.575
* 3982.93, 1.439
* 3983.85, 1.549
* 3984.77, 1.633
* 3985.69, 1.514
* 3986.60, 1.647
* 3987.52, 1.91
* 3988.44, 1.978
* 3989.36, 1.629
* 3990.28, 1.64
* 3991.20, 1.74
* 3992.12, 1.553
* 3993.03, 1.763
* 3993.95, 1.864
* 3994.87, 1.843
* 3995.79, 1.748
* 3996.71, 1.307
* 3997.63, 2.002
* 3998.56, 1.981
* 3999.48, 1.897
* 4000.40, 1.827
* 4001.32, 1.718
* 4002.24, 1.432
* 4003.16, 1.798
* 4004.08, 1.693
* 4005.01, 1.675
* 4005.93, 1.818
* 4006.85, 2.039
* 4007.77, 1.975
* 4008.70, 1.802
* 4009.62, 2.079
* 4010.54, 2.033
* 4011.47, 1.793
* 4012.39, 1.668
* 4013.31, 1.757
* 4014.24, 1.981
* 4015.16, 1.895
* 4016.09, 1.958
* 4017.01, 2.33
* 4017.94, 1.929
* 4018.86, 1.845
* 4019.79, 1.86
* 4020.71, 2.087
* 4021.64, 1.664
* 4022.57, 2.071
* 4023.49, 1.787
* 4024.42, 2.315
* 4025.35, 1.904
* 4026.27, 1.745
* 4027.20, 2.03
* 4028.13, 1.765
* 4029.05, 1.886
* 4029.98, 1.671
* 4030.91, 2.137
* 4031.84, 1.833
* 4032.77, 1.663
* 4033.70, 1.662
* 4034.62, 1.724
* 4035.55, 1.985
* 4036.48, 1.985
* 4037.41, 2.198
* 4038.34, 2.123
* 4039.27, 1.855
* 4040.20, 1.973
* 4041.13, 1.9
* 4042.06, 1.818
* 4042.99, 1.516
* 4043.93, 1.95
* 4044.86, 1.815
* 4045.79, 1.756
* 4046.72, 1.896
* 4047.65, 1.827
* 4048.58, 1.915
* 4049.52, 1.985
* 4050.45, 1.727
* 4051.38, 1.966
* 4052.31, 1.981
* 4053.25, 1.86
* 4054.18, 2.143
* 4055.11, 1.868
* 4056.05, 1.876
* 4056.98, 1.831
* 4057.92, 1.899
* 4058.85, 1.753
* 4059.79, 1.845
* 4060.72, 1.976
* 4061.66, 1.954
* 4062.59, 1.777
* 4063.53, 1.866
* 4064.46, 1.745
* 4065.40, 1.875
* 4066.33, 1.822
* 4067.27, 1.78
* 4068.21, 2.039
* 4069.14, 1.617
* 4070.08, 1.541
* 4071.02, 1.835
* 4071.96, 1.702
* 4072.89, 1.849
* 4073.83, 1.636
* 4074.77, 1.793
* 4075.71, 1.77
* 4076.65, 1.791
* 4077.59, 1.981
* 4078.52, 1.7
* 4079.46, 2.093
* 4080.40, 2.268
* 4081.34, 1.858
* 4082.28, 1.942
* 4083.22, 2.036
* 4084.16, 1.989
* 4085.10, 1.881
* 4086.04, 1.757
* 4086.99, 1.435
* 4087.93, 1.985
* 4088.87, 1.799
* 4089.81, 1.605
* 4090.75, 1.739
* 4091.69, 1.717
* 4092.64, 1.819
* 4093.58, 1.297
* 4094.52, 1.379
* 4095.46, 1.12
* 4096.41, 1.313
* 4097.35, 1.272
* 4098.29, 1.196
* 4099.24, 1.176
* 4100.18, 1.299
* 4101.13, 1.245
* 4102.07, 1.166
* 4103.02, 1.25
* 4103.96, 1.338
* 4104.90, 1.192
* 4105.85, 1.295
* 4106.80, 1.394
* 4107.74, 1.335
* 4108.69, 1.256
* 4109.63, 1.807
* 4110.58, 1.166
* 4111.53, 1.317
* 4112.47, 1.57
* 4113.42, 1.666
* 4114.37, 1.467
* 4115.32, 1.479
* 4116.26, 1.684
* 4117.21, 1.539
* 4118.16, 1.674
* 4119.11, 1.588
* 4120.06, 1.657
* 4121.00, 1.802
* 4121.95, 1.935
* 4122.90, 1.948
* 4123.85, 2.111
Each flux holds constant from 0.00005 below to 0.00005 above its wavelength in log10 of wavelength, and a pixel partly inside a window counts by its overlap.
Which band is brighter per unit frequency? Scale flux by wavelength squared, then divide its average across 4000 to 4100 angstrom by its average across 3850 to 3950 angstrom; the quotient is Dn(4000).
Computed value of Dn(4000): 1.42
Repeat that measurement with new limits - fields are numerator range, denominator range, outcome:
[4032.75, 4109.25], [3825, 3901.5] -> 1.53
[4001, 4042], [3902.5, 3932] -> 1.31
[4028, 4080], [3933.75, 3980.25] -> 1.59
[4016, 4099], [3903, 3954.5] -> 1.36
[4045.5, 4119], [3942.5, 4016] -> 1.18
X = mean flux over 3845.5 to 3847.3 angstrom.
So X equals 1.25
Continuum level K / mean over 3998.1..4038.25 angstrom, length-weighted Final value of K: 1.88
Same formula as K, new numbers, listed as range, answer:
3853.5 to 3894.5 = 1.33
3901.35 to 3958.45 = 1.44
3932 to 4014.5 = 1.43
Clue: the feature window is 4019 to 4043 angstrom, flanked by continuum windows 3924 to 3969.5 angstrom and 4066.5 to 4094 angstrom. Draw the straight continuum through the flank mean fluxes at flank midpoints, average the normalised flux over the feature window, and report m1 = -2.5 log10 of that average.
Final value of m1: -0.18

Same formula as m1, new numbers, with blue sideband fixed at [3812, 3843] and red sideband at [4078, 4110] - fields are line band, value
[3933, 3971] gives 0.06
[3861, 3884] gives -0.20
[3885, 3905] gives 0.00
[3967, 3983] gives 0.23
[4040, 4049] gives -0.24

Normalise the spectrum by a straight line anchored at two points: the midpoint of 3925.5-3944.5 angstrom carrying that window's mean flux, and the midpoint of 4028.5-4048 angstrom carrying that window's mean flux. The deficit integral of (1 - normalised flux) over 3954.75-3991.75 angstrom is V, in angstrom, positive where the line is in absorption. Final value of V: 4.2 angstrom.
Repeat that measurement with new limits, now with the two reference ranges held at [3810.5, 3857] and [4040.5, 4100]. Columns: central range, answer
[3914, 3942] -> 1.33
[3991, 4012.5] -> -2.49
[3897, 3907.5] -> -0.27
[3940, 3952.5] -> 0.00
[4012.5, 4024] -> -1.92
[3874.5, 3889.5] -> 1.64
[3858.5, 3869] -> -1.80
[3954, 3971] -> 4.34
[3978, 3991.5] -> -0.30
